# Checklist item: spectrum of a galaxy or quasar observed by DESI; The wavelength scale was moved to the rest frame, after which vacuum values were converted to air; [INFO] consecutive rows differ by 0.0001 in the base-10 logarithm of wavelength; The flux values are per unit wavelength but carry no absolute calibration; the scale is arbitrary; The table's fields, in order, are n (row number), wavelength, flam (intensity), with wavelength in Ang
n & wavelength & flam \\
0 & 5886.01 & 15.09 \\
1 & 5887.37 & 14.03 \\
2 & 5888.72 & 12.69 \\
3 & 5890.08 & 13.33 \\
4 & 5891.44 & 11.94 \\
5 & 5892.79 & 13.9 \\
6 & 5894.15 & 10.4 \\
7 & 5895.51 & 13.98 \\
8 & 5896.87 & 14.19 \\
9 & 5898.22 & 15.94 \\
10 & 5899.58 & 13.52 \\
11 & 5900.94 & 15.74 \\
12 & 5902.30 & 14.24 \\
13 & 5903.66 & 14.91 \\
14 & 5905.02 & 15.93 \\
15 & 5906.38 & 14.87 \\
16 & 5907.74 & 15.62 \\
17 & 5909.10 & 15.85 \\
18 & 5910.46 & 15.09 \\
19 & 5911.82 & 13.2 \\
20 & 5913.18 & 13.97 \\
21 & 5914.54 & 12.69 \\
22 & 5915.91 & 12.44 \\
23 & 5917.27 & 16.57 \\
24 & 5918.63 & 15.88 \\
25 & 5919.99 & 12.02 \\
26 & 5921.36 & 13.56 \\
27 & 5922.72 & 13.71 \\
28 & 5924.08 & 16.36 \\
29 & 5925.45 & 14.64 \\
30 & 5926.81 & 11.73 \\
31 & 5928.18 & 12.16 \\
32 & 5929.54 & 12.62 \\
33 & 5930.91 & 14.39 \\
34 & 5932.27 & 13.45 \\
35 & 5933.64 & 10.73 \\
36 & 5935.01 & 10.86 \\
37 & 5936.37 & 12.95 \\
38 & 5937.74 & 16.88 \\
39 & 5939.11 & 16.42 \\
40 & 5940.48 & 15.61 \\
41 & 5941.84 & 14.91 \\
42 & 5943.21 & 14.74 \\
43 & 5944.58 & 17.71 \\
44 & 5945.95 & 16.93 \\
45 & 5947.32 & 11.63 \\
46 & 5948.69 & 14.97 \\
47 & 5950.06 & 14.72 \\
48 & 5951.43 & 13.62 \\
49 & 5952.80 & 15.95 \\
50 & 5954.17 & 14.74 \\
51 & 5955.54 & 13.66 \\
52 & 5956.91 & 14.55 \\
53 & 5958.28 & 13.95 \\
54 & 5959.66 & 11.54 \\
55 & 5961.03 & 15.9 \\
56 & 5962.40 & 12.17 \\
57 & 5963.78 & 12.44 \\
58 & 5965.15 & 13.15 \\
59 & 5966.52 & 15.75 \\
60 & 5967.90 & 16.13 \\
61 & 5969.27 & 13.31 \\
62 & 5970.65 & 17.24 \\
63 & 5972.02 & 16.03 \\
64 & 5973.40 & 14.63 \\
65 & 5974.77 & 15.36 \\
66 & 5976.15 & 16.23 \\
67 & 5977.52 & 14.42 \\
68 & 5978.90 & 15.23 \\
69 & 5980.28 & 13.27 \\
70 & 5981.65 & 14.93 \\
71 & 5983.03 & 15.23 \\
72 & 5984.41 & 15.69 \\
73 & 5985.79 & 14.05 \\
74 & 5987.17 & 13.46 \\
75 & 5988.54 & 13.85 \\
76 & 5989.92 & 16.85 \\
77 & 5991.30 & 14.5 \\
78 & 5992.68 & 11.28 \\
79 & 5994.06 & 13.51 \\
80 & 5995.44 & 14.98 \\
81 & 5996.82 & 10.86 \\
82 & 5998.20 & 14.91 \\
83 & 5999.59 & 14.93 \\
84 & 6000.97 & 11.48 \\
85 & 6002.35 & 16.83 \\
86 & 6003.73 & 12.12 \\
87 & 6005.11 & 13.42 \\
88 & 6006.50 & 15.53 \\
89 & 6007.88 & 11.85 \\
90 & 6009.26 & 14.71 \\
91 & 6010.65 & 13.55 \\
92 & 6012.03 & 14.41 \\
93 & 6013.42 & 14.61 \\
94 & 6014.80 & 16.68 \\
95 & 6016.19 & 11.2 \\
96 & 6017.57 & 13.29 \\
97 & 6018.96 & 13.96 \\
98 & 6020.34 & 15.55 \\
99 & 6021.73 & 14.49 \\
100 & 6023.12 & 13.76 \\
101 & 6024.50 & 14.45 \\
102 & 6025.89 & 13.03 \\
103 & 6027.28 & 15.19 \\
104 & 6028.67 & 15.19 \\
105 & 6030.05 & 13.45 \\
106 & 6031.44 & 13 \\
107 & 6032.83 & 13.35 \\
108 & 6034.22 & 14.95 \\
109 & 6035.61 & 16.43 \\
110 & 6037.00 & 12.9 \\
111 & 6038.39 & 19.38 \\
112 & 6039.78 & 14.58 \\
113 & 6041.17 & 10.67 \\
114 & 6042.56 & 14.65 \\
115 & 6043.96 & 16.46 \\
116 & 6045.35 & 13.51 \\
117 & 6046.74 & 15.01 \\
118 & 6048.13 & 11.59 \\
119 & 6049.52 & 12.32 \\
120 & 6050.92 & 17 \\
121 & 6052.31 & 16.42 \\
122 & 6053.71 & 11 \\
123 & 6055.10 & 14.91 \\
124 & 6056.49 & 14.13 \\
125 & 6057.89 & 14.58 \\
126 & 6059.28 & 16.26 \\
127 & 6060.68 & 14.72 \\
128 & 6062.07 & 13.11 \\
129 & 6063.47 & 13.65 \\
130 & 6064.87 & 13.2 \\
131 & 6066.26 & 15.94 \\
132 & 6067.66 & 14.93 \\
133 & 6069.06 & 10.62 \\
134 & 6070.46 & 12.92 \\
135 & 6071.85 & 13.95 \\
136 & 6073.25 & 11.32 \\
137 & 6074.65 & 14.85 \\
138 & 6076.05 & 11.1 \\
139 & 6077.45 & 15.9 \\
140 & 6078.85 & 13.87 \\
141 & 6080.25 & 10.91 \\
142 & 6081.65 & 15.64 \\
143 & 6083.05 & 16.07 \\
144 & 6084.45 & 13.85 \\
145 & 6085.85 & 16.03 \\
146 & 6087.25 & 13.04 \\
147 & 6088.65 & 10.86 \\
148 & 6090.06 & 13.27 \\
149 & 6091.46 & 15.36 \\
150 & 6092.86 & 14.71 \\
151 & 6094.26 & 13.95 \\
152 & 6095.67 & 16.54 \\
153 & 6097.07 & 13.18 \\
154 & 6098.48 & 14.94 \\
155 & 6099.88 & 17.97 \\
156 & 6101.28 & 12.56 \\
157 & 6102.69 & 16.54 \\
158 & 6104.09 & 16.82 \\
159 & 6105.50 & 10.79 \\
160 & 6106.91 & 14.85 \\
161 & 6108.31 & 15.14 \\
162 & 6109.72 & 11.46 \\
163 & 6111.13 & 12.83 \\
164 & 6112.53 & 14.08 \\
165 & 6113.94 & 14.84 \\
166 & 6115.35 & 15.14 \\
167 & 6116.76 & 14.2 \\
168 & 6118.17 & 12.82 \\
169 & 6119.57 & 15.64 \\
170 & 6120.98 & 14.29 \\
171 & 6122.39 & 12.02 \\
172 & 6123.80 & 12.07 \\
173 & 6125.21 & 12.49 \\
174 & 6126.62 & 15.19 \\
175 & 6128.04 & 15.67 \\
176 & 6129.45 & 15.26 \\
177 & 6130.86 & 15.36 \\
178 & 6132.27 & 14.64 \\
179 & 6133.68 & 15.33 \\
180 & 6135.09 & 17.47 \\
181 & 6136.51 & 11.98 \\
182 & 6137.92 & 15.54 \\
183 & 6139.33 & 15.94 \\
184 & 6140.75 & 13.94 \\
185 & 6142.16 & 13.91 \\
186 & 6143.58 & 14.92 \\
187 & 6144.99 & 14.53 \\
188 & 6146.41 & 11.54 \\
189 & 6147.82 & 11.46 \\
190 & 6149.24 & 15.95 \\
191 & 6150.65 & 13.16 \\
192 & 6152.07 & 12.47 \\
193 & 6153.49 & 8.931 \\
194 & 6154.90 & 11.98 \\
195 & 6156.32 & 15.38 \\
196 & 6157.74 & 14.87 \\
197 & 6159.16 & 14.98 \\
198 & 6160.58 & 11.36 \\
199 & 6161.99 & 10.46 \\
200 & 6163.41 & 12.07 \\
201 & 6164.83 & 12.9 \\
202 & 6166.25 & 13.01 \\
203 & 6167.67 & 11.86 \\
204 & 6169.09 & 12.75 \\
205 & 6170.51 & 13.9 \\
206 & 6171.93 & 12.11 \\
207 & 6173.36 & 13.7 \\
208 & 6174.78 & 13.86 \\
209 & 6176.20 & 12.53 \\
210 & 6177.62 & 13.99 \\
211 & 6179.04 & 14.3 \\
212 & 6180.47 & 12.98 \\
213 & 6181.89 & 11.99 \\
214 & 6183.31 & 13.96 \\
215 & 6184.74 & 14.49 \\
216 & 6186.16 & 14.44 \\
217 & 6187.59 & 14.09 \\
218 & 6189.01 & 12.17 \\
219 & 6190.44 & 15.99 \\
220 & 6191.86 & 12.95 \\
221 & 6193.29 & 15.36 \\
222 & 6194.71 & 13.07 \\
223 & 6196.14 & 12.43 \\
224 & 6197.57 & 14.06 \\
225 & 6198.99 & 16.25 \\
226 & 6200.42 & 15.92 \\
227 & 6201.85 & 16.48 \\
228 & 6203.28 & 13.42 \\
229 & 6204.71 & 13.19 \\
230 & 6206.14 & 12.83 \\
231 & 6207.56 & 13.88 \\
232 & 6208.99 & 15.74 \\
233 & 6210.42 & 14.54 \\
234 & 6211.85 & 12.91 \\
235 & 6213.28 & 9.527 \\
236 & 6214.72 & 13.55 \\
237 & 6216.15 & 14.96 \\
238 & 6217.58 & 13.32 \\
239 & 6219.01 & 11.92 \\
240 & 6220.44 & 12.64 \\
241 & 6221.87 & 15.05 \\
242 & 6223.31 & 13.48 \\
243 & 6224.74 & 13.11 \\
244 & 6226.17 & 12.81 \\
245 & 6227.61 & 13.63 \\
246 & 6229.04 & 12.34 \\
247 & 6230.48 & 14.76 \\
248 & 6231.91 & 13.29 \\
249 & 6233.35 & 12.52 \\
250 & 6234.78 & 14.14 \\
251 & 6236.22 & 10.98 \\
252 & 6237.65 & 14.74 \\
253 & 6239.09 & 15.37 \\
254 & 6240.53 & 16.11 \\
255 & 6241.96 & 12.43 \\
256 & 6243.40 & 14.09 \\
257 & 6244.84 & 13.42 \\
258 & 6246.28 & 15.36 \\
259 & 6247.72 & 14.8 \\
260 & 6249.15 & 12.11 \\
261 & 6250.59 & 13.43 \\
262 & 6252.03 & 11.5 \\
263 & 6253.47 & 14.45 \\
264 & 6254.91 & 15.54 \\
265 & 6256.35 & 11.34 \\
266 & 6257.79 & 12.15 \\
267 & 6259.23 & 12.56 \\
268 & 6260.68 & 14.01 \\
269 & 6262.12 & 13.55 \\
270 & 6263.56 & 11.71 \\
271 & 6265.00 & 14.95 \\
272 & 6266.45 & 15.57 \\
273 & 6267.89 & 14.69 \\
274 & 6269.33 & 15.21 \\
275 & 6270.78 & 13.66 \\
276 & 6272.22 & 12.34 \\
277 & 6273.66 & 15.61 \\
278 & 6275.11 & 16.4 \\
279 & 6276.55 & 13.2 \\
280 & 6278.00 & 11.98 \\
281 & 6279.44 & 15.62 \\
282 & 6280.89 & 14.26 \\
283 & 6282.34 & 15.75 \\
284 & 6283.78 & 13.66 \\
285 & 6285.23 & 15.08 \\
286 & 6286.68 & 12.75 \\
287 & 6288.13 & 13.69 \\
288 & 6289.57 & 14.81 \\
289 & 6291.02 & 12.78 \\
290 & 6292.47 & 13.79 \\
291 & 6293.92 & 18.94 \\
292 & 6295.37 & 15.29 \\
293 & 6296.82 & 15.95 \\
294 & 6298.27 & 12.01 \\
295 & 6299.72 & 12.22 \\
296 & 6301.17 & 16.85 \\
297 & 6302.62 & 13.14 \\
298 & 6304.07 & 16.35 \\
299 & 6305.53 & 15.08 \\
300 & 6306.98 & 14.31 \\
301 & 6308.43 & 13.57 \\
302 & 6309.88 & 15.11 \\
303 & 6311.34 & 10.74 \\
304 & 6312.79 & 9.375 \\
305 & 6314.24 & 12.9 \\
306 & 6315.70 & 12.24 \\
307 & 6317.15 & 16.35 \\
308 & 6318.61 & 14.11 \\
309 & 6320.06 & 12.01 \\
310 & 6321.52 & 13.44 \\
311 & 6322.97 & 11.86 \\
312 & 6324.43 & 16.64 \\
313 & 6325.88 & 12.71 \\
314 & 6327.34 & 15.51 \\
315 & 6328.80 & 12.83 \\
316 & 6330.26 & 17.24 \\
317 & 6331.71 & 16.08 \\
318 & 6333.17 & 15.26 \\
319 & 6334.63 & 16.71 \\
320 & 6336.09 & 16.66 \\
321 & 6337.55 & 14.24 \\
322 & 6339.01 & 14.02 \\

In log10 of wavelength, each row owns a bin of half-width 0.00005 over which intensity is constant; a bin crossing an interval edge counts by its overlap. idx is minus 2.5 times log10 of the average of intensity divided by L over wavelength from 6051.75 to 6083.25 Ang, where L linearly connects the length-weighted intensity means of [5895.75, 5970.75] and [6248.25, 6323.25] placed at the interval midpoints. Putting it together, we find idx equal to 0.02 mag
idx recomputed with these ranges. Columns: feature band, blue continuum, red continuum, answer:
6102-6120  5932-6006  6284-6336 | 0.01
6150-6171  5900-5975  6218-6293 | 0.10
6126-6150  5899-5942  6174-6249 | -0.06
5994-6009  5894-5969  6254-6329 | 0.04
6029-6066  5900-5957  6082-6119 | 0.00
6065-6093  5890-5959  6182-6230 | 0.02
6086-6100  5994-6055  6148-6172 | -0.07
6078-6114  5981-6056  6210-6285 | -0.02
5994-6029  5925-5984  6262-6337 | 0.03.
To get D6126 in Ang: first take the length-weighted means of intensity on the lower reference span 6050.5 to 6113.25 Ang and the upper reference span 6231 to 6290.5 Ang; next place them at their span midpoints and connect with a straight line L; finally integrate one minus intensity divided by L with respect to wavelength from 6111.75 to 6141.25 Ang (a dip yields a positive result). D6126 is -0.9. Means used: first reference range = 14.1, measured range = 14.5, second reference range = 13.9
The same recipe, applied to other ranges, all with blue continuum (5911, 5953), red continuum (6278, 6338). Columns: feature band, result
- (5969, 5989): -1.1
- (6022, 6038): -0.1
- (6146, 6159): 1.1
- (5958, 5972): -0.1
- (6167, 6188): 1.3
